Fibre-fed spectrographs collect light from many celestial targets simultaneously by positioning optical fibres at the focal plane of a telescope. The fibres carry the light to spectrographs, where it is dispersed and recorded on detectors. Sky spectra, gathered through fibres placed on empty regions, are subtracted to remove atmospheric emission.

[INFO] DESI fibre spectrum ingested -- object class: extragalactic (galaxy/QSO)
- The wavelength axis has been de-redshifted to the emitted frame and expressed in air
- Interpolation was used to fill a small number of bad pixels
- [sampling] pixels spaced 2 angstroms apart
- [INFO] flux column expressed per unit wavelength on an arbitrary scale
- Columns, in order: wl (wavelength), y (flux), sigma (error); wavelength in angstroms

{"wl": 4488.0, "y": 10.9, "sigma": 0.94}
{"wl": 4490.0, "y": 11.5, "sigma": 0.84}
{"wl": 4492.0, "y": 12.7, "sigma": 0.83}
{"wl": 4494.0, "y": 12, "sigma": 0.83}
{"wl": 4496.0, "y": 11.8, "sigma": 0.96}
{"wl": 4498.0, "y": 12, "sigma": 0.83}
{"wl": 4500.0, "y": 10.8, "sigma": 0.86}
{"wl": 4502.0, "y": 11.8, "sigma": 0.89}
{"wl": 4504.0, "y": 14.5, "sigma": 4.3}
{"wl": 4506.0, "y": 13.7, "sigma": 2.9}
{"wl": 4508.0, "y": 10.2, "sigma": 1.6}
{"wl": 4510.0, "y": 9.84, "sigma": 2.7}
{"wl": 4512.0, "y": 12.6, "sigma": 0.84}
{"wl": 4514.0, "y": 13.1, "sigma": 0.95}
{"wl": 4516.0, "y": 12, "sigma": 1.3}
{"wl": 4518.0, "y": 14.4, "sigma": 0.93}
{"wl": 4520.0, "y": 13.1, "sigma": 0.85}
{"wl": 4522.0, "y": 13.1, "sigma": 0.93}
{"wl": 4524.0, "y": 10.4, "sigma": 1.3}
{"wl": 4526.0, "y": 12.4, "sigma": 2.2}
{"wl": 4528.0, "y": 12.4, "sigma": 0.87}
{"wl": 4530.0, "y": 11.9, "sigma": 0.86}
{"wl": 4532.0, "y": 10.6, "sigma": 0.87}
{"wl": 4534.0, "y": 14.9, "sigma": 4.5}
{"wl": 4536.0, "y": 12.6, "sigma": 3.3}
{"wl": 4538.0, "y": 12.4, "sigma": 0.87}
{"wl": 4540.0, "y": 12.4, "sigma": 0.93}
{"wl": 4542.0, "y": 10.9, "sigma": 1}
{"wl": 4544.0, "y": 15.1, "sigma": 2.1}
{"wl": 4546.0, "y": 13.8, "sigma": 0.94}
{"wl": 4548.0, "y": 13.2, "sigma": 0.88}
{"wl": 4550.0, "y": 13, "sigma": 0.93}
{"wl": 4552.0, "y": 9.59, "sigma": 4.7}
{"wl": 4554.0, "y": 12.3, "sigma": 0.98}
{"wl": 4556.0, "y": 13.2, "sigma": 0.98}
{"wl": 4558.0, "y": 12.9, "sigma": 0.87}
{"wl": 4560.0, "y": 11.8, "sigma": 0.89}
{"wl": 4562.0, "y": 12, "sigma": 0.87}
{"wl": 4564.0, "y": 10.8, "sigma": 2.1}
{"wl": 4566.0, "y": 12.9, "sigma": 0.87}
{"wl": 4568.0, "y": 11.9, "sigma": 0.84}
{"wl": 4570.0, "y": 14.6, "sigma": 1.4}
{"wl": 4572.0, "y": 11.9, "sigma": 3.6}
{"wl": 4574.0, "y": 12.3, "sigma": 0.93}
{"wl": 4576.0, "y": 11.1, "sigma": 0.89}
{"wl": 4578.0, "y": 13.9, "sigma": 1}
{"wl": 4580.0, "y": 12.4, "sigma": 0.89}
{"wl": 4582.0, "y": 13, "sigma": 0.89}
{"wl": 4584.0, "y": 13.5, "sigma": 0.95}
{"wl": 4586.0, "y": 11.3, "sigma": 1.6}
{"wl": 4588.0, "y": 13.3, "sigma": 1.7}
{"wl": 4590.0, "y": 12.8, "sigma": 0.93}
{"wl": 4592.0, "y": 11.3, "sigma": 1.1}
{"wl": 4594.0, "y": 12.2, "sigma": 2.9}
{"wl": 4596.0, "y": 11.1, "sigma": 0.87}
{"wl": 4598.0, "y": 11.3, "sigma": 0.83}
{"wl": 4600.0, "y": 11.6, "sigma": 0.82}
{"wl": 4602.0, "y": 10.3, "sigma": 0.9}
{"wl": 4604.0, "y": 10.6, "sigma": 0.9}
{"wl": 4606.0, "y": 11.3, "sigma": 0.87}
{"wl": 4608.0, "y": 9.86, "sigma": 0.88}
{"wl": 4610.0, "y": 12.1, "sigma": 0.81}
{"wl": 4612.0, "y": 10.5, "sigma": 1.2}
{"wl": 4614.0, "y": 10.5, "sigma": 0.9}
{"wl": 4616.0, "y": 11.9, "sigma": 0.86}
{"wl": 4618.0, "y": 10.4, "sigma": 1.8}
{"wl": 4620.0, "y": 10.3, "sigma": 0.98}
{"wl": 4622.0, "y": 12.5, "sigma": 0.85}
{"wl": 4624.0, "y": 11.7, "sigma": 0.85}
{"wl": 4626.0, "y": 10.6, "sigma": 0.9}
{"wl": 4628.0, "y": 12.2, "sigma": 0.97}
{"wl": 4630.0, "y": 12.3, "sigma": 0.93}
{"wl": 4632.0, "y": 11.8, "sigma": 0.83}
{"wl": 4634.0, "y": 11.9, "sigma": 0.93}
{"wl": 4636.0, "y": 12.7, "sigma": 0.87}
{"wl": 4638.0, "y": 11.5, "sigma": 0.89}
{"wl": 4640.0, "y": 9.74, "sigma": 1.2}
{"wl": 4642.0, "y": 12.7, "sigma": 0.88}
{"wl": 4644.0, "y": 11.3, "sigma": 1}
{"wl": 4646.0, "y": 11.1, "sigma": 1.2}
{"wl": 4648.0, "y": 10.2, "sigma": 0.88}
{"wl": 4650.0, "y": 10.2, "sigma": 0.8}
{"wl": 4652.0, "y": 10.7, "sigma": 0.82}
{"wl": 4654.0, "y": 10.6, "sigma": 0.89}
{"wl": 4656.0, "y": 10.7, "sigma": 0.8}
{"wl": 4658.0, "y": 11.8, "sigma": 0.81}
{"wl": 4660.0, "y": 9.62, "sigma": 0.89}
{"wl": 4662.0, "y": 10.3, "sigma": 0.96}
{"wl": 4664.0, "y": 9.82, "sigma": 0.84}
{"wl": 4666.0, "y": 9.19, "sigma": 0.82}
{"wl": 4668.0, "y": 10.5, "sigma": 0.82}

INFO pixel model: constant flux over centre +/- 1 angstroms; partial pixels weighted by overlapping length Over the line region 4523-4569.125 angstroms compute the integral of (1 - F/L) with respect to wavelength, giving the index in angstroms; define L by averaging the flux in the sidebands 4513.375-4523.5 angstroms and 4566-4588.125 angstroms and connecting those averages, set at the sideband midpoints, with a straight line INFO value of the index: 1.8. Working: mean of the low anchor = 13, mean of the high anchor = 12.6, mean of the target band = 12.3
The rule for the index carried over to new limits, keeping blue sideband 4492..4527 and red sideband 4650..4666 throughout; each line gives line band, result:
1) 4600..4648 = -2.1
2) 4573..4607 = -2.2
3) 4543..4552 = -1.2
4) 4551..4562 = -0.3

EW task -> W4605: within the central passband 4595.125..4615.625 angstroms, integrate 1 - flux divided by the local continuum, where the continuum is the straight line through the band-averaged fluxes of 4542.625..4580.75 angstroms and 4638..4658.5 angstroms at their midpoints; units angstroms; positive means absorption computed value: 1.36 angstroms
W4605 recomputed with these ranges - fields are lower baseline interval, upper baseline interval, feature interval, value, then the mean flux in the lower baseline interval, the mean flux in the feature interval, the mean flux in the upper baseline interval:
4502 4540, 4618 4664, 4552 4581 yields -0.9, 12.4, 12.3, 11.2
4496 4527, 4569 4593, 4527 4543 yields 0.1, 12.2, 12.3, 12.6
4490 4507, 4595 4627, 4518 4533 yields -0.1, 12.4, 12.1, 11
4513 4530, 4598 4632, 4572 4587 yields -1.0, 12.6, 12.5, 11.2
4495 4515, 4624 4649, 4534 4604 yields -3.2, 12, 12.3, 11.5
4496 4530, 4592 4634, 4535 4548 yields -1.0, 12.2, 12.9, 11.3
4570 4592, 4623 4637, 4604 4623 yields 1.7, 12.6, 11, 11.9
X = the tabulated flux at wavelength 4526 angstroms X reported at 12.4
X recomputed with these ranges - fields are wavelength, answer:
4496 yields 11.8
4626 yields 10.6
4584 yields 13.5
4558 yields 12.9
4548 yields 13.2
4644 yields 11.3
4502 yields 11.8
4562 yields 12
